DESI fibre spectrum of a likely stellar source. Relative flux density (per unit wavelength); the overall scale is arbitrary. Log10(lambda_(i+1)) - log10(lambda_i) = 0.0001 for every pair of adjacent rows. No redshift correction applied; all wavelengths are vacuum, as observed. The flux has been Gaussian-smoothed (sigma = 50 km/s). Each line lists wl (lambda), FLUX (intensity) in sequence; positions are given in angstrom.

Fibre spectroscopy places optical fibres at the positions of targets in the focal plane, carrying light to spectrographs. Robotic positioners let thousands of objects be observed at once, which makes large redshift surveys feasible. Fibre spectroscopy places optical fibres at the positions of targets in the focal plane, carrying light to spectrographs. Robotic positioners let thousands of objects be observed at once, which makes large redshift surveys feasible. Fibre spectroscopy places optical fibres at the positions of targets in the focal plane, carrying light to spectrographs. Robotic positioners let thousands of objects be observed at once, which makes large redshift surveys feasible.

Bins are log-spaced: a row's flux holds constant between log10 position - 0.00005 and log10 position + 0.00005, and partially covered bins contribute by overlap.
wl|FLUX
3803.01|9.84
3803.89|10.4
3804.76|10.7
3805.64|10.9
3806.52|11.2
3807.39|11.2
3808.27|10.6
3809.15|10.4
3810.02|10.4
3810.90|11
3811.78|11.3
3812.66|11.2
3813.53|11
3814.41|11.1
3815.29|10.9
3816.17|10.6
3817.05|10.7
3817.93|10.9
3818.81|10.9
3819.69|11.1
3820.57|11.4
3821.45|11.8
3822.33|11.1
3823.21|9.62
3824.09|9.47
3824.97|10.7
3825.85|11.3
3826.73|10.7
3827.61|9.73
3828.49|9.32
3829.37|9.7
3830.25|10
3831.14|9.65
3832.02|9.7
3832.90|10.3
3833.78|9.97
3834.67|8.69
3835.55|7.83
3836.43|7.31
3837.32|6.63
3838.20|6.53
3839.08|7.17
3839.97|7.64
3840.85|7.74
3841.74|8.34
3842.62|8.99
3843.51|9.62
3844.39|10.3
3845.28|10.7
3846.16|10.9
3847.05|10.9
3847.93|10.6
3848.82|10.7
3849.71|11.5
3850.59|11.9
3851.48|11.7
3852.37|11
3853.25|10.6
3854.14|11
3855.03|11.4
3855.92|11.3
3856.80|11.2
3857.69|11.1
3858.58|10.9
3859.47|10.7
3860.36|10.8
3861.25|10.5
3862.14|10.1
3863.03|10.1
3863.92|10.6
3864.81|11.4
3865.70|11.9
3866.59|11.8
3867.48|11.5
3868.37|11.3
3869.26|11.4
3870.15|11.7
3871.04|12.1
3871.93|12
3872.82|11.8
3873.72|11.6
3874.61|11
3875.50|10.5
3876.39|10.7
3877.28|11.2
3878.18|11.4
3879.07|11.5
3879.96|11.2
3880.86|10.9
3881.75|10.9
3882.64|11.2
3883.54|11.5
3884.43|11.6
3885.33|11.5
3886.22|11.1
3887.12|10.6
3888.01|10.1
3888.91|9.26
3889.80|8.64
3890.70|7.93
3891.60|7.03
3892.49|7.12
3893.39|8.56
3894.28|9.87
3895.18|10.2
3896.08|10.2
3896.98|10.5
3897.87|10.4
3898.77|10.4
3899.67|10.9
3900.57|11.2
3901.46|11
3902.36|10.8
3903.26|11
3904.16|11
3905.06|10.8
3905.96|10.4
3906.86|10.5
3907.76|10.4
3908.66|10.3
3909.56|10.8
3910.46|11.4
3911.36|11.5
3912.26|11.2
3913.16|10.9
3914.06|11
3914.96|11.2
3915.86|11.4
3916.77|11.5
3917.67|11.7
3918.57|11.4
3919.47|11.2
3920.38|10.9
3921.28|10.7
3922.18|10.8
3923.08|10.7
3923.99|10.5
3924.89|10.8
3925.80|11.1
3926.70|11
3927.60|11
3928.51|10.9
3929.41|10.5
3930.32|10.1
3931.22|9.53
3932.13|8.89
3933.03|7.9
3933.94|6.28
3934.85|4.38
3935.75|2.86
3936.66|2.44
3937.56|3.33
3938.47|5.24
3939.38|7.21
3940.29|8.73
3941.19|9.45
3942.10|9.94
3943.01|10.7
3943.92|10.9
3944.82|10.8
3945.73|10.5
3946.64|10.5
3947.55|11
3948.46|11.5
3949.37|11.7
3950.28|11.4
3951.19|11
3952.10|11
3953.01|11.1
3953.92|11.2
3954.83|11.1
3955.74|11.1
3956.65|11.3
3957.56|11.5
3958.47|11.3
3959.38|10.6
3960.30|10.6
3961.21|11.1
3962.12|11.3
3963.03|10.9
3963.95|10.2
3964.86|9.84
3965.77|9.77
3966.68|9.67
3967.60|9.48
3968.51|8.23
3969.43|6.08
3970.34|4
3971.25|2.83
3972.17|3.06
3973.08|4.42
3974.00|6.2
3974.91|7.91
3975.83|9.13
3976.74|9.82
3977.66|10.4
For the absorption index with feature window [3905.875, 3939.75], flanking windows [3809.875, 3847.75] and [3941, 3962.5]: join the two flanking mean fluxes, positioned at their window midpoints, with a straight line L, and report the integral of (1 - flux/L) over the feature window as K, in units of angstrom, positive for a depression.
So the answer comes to 3.55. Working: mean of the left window 9.88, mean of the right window 11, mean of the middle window 9.57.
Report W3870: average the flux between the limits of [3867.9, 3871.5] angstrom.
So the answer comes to 11.6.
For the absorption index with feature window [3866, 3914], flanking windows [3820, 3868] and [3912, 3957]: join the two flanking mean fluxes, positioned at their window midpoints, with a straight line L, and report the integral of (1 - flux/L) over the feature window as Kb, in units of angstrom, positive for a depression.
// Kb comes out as -3.3 angstrom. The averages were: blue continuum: 10.2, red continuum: 9.86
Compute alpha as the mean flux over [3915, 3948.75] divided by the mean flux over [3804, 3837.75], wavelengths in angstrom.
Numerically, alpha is 0.92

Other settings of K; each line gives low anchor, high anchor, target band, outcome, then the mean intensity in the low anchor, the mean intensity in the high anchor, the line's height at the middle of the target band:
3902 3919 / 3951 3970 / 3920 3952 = 4.1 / 11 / 10.4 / 10.7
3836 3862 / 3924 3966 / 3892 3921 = -2.5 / 9.99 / 9.7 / 9.81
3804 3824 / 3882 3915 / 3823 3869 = 2.5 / 10.9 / 10.4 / 10.7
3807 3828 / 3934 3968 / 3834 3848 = 2.5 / 10.8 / 9.6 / 10.6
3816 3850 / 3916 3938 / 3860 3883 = -4.0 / 9.75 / 9.21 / 9.53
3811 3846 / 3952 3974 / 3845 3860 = -2.1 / 9.8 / 9.14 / 9.69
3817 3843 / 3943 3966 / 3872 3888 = -1.8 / 9.48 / 10.9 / 10.1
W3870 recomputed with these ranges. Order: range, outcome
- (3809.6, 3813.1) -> 11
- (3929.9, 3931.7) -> 9.8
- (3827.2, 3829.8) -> 9.59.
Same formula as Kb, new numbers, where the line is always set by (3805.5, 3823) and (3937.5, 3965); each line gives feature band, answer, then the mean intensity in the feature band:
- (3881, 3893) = 0.84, 9.9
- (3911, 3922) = -0.72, 11.2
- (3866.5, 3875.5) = -0.71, 11.6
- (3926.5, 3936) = 1.74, 8.54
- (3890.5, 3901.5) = 1.01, 9.63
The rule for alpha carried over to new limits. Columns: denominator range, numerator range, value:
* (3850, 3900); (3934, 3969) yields 0.89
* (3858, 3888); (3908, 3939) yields 0.86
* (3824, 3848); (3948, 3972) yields 1.07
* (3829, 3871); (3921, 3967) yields 0.96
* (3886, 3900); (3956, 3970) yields 1.06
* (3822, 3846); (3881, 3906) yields 1.11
